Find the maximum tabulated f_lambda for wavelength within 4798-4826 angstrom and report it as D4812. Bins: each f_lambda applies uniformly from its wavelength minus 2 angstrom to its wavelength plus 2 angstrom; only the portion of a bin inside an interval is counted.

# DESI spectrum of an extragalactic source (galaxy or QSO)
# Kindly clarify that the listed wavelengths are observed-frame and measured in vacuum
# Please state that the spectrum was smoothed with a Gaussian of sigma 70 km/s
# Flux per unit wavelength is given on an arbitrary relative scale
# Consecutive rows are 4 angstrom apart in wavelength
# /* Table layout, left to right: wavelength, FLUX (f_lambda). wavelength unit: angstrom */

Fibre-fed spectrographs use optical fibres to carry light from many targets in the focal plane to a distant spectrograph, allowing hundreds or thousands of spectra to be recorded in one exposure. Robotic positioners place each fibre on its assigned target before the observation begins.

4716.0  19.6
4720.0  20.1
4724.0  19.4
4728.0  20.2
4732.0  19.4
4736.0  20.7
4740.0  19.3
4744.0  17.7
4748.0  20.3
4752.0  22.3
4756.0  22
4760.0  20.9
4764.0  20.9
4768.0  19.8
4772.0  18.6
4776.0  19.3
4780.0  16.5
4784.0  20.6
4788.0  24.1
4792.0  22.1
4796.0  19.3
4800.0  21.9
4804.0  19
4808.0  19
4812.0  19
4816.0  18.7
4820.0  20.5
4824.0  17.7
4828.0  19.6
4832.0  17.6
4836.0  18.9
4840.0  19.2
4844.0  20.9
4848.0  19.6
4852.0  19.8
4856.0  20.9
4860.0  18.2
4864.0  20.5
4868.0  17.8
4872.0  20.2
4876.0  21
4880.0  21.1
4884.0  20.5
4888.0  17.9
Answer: 21.9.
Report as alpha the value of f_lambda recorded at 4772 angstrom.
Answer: 18.6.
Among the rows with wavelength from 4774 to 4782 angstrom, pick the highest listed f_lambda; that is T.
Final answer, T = 19.3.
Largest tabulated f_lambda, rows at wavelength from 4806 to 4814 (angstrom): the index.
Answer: 19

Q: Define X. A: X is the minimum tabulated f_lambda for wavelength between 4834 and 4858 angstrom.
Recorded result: 18.9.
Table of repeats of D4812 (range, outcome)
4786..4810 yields 24.1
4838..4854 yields 20.9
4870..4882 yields 21.1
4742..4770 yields 22.3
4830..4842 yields 19.2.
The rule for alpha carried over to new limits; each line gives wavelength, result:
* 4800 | 21.9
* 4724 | 19.4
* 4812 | 19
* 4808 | 19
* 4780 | 16.5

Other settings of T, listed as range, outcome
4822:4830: 19.6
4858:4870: 20.5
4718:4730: 20.2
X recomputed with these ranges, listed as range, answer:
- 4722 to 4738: 19.4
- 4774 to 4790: 16.5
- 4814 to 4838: 17.6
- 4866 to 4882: 17.8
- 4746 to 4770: 19.8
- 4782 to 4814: 19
